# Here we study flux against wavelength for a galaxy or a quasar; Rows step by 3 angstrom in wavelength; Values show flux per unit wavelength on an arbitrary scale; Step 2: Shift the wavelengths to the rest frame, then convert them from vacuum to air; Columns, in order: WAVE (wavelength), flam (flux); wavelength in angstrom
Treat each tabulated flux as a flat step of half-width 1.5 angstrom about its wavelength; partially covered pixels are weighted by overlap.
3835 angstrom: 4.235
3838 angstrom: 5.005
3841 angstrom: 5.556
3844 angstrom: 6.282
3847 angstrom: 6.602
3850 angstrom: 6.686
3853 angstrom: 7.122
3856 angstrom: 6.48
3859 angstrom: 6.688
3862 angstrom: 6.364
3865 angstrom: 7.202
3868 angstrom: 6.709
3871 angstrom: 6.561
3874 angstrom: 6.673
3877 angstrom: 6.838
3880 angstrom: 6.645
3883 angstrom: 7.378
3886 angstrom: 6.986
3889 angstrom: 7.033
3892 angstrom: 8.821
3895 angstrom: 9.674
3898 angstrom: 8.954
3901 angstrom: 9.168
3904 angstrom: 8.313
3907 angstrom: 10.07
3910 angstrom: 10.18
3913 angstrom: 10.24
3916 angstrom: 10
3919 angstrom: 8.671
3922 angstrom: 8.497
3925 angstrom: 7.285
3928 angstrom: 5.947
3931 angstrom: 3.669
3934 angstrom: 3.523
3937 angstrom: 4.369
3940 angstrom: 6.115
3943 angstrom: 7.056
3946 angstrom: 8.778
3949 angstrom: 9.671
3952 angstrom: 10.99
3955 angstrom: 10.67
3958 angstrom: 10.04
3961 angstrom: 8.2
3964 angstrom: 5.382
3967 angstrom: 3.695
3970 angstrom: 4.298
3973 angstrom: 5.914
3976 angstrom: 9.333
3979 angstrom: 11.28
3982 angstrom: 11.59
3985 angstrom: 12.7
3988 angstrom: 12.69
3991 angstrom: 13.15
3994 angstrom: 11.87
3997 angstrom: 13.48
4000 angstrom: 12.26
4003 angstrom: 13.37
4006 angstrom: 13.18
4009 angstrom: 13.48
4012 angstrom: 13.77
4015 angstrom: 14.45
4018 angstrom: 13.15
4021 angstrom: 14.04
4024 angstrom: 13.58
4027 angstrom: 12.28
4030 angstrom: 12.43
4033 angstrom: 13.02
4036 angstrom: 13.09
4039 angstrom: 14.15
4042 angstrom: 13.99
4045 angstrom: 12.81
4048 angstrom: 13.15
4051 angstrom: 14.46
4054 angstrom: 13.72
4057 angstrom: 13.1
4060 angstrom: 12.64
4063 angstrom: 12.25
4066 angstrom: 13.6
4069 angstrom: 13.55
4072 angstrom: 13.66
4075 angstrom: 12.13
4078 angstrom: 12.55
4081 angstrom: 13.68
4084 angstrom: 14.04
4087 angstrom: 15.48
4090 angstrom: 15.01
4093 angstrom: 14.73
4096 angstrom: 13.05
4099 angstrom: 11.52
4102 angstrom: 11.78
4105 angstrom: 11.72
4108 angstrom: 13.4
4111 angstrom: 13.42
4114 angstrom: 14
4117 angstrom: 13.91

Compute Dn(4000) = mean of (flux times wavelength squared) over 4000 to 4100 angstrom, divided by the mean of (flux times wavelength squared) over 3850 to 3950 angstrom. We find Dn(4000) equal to 1.93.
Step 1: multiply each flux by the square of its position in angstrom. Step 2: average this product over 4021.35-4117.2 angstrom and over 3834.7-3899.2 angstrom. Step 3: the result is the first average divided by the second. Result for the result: 2.1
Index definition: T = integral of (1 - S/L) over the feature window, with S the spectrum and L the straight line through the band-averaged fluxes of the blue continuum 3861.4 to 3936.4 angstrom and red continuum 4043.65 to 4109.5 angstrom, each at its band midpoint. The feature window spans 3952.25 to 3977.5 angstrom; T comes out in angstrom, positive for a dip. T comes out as 6.0 angstrom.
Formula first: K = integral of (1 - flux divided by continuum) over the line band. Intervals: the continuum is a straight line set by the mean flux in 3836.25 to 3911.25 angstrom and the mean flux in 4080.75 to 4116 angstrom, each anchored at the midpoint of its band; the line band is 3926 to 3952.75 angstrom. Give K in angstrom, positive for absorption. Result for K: 7.6 angstrom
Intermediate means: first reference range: 7.34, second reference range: 13.5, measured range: 6.57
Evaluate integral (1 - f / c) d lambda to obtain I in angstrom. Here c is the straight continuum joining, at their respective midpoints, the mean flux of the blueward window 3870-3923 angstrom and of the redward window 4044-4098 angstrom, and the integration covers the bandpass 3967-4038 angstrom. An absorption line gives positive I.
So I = -2.3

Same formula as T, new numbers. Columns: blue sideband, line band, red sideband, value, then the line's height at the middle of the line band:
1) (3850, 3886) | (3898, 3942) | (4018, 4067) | 5.0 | 8.72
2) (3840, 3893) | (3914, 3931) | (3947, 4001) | 1.2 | 8.37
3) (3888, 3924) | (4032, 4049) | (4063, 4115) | -1.6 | 12.2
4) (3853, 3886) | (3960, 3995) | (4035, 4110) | 4.1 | 10.3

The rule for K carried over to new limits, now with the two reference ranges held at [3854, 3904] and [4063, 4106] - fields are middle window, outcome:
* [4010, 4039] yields -4.5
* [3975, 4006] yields -4.8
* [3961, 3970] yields 4.3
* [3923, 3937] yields 5.8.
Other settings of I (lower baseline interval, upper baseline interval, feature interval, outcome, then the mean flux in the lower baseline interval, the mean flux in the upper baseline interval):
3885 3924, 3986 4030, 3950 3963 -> 1.5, 8.97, 13.2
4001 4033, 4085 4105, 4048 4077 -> 0.4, 13.3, 13.5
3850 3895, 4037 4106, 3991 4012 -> -3.5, 7.05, 13.3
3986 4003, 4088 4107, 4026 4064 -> -0.9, 12.8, 13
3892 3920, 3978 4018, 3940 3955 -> 2.8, 9.45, 12.9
